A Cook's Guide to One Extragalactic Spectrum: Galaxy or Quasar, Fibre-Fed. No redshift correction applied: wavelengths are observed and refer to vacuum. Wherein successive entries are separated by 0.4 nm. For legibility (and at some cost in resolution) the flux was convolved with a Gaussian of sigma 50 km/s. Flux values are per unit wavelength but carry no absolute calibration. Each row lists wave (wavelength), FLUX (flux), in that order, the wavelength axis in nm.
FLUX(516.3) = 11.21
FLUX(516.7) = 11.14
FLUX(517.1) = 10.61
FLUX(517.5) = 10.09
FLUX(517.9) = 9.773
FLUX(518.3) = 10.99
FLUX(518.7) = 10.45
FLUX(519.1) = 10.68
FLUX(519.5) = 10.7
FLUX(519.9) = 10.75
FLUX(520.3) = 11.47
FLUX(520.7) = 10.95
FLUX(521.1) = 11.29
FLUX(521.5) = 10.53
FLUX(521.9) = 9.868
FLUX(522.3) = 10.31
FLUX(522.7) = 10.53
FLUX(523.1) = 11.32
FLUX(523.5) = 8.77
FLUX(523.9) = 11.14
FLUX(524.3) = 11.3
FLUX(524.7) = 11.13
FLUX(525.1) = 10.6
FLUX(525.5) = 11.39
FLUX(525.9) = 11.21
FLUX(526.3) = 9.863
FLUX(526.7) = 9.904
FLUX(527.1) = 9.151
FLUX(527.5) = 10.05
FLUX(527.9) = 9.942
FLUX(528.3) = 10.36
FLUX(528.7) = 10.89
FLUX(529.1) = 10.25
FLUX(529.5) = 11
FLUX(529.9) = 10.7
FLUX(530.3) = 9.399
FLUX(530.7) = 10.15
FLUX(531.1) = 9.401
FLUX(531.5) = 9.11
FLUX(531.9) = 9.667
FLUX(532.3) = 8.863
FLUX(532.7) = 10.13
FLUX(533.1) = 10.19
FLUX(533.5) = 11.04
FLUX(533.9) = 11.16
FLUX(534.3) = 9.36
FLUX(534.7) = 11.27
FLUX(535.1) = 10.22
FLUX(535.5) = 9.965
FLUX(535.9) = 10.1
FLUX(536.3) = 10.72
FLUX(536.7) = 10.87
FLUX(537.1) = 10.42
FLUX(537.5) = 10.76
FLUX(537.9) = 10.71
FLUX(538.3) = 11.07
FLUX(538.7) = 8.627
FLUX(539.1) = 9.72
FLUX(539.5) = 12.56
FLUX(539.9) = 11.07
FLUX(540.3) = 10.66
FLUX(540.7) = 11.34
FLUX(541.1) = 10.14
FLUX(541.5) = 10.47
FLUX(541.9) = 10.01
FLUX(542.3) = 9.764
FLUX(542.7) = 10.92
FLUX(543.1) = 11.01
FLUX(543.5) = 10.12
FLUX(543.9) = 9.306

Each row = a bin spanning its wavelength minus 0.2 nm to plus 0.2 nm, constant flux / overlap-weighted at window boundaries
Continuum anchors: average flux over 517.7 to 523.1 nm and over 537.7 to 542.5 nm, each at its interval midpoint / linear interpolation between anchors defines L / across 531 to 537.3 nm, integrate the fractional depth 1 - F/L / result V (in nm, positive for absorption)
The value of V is 0.23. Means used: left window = 10.7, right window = 10.5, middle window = 10.2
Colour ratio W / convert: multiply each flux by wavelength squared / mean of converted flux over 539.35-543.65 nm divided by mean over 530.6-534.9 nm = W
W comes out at 1.1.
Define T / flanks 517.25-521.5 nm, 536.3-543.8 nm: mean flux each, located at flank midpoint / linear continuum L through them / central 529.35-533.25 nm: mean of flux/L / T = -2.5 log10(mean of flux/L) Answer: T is 0.08 mag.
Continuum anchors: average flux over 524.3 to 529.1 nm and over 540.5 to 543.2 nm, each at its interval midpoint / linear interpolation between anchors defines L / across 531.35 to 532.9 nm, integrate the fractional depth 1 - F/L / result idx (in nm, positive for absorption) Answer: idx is 0.15 nm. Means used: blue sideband 10.4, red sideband 10.5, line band 9.45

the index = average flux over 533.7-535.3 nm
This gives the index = 10.5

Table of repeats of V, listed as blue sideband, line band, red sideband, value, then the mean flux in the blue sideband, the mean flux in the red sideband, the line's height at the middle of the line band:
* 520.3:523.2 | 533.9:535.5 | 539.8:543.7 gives 0.04 nm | 10.7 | 10.5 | 10.6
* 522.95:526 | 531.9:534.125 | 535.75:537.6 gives 0.09 nm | 10.8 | 10.6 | 10.7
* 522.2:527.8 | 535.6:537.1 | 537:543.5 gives 0.01 nm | 10.5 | 10.6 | 10.5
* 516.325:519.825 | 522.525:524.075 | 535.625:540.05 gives 0.02 nm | 10.6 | 10.6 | 10.6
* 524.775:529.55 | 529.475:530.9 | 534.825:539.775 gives 0.03 nm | 10.4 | 10.5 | 10.4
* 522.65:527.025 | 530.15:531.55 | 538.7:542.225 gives 0.14 nm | 10.6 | 10.6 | 10.6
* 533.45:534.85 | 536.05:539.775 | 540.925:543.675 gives -0.03 nm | 10.7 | 10.4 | 10.5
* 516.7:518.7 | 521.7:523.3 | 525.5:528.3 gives -0.03 nm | 10.5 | 10.1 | 10.3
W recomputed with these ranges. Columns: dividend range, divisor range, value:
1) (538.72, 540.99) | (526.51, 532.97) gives 1.13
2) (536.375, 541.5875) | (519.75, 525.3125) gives 1.06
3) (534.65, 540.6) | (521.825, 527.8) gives 1.06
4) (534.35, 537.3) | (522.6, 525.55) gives 1.02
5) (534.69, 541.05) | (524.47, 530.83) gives 1.06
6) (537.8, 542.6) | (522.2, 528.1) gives 1.07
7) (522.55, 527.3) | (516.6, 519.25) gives 1.03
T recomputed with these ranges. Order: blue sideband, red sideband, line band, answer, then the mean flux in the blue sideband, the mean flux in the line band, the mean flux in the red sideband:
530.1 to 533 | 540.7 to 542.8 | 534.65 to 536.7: -0.06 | 9.55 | 10.4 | 10.3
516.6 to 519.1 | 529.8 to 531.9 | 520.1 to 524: -0.04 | 10.5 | 10.6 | 9.7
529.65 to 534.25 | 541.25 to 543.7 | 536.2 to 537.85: -0.05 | 9.97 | 10.7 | 10.4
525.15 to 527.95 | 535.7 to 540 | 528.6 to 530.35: -0.02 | 10.3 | 10.5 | 10.6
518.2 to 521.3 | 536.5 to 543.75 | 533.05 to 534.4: 0.01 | 10.9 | 10.5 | 10.6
